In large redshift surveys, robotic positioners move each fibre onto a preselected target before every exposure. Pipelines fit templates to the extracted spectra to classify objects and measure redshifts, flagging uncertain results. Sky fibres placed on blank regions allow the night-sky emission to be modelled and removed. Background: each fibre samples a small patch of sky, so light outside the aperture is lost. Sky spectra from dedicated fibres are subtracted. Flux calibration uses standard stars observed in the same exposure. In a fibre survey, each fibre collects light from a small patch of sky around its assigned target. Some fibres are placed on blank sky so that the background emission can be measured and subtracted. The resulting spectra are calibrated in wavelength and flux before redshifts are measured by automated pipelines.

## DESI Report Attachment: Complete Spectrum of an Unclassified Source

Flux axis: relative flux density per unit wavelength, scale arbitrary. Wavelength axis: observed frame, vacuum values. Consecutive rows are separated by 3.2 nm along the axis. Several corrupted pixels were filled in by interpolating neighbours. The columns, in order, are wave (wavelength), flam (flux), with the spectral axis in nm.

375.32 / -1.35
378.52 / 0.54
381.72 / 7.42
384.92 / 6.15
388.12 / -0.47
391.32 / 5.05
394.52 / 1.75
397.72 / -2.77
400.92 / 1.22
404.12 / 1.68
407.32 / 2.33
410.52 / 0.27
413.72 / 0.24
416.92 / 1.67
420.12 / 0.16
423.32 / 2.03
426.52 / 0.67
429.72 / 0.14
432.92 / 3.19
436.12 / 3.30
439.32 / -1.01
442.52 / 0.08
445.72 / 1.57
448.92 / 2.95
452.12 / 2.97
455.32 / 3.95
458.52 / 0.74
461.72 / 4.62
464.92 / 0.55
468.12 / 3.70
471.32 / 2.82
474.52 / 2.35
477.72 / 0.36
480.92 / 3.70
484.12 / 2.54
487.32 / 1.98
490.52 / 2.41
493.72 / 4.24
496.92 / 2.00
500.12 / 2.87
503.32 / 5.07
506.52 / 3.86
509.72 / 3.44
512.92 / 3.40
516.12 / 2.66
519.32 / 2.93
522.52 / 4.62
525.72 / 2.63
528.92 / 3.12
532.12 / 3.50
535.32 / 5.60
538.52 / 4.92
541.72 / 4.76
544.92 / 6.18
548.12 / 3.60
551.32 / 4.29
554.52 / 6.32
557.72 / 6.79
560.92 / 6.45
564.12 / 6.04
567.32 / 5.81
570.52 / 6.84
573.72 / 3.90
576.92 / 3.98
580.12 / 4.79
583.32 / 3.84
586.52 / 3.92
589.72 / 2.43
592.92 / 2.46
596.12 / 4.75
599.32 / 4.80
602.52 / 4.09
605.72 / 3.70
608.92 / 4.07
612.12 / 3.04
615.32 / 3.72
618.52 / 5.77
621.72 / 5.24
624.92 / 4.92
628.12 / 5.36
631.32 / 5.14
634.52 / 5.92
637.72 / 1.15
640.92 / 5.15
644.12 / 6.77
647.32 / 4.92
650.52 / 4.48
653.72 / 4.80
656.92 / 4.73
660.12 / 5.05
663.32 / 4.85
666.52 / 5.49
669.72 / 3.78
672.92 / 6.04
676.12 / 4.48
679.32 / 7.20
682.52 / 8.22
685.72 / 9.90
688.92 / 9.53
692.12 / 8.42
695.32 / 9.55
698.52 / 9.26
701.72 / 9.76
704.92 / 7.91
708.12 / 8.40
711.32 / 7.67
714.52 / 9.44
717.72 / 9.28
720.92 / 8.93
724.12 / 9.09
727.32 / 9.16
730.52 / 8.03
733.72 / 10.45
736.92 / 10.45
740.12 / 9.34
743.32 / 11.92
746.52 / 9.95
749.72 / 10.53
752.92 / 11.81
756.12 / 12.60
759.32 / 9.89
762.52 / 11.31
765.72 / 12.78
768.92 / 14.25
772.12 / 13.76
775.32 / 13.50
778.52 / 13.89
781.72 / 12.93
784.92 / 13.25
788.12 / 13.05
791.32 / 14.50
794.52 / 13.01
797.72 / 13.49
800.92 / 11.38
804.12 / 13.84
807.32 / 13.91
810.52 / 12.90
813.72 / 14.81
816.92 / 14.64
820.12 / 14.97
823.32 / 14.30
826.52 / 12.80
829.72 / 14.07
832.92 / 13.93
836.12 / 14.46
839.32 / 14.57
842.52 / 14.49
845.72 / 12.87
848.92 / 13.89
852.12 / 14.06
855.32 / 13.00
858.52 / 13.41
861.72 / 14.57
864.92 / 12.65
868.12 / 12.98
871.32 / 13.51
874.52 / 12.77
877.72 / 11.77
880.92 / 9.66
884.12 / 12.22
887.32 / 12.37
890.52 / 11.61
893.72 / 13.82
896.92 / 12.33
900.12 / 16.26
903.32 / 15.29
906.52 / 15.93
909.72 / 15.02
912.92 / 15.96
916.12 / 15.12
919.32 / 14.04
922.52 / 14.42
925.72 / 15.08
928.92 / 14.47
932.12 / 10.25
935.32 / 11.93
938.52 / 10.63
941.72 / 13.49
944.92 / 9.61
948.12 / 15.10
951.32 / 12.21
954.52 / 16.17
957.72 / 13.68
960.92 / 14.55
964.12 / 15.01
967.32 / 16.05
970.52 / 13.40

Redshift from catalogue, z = 0.70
